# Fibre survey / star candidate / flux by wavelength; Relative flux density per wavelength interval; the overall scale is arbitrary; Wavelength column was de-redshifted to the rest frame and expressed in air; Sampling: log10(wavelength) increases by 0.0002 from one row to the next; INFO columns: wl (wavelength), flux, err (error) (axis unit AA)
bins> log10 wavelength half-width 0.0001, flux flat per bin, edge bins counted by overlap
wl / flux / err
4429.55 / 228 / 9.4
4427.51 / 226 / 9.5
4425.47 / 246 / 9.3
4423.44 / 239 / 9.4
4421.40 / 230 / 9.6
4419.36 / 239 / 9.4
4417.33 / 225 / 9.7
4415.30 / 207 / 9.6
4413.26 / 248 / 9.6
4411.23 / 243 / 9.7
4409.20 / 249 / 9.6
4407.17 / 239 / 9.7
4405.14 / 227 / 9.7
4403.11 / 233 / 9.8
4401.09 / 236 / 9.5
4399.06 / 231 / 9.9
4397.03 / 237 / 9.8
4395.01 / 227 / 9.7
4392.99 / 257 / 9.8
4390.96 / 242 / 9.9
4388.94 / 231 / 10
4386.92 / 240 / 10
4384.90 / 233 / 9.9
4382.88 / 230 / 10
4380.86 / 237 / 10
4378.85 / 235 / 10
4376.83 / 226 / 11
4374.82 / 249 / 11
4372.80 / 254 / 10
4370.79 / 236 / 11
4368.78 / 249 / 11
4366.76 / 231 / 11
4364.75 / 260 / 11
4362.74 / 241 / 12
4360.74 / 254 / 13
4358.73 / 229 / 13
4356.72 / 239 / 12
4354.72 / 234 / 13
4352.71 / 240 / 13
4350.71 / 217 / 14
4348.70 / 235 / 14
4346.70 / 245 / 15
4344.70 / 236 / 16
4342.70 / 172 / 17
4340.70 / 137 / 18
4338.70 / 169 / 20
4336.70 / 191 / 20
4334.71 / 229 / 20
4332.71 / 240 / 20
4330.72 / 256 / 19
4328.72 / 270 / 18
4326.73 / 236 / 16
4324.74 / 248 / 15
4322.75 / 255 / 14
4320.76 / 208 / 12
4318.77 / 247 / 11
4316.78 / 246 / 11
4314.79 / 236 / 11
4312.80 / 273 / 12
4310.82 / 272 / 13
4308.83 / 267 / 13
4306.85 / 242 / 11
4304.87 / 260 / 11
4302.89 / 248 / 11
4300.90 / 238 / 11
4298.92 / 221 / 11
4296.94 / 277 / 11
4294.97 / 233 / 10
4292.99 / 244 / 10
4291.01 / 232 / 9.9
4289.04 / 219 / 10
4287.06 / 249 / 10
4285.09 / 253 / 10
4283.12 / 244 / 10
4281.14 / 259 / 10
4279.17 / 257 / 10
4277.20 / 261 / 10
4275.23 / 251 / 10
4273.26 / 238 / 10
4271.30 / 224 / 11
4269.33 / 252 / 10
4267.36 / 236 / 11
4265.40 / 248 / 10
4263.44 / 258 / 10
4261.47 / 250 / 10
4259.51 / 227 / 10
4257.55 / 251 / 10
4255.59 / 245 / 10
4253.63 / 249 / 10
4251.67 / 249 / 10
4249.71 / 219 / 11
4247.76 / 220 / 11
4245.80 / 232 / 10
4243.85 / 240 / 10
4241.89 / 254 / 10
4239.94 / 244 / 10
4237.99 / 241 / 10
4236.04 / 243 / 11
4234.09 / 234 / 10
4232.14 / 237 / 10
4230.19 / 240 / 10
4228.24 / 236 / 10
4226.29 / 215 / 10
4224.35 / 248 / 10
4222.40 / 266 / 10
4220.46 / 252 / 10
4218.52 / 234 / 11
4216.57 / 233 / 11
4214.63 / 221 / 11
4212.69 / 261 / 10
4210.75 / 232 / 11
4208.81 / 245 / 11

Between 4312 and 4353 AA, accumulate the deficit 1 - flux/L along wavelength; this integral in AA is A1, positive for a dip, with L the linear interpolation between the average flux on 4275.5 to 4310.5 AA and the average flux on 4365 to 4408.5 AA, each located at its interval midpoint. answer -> 2.7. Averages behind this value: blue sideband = 248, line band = 227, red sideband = 238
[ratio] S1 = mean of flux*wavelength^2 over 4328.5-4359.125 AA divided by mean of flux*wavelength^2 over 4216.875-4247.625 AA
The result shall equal 1.0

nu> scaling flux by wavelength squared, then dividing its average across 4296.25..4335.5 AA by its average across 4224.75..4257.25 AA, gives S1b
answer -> 1.1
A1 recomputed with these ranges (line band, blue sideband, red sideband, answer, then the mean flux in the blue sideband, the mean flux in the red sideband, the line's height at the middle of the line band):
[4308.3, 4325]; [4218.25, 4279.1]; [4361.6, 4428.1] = -0.7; 242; 237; 240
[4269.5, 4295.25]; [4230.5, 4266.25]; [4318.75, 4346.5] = -1.2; 241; 221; 233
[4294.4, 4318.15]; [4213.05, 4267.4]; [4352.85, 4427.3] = -1.2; 240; 238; 239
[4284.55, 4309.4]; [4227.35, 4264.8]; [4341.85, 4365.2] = -0.8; 241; 233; 237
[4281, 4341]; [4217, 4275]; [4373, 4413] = 0.0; 241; 238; 239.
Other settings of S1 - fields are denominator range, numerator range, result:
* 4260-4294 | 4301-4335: 1.04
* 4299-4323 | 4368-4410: 0.99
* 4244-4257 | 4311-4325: 1.07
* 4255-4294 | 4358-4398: 1.03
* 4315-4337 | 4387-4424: 1.02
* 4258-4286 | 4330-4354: 0.89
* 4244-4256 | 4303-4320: 1.11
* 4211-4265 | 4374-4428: 1.06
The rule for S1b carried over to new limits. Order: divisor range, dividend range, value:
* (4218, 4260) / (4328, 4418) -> 1.03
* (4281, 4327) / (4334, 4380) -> 0.94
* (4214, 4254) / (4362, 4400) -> 1.07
